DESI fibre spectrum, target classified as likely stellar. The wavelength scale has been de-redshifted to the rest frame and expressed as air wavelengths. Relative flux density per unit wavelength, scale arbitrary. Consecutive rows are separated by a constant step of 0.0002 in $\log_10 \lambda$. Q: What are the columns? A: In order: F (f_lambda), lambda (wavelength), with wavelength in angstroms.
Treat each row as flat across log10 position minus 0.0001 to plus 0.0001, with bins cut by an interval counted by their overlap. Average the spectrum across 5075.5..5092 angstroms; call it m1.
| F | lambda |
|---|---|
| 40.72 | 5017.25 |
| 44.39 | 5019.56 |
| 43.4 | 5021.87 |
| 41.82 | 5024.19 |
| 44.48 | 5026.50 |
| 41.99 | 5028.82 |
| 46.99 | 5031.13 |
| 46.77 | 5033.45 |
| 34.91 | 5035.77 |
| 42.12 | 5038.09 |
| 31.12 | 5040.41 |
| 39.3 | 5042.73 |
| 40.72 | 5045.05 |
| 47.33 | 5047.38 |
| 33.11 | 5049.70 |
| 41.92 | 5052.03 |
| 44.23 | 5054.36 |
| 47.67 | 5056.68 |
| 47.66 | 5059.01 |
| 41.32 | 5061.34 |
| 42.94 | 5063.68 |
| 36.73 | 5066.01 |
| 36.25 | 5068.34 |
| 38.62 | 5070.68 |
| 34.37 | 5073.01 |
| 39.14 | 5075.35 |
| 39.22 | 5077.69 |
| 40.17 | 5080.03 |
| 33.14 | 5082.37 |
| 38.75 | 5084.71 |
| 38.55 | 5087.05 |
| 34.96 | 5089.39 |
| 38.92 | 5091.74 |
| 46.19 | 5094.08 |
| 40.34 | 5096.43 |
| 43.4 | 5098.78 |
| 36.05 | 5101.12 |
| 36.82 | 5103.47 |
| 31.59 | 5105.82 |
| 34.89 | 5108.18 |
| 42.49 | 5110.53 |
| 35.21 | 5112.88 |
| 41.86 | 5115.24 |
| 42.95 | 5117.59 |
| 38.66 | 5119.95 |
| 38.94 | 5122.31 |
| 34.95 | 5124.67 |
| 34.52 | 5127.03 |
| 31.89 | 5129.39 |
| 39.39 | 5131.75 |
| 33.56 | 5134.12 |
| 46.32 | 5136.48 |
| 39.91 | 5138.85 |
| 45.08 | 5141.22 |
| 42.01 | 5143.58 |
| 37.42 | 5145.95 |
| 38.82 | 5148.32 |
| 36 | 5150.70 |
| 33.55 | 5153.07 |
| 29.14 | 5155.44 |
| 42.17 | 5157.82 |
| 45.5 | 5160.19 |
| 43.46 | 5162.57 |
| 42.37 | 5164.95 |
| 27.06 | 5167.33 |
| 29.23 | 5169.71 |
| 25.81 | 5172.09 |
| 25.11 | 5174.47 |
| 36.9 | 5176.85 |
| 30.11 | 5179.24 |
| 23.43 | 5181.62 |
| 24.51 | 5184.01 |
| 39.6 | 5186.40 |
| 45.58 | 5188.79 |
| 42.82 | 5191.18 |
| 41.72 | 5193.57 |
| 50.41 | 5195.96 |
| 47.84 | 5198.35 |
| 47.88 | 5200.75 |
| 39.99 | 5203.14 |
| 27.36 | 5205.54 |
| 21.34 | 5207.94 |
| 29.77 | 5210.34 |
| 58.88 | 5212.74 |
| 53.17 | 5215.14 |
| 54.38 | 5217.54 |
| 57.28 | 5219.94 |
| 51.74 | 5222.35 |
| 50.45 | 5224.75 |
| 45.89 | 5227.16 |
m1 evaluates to 37.7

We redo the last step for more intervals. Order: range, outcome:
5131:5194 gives 36.4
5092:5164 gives 38.8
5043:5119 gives 39.6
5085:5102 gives 39.8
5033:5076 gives 40.2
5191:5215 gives 41.3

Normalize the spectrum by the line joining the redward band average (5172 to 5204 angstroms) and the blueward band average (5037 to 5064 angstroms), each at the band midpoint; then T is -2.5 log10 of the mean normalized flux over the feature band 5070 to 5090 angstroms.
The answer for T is 0.09 mag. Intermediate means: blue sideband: 41.6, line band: 37.5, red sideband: 37.7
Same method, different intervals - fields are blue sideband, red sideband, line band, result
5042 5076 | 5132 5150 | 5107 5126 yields 0.05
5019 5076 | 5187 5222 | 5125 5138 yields 0.16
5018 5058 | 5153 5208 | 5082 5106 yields 0.03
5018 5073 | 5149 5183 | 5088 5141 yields -0.05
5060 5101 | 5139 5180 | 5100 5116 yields 0.03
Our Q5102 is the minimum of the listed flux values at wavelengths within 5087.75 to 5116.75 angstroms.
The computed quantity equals 31.59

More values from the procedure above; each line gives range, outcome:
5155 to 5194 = 23.43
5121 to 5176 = 25.11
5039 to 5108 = 31.12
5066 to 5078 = 34.37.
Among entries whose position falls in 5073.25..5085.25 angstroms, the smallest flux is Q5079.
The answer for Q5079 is 33.14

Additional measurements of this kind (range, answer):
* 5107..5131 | 31.89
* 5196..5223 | 21.34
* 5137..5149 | 37.42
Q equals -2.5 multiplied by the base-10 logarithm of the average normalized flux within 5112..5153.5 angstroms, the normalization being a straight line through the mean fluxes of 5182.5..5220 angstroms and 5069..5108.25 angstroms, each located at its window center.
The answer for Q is 0.03 mag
